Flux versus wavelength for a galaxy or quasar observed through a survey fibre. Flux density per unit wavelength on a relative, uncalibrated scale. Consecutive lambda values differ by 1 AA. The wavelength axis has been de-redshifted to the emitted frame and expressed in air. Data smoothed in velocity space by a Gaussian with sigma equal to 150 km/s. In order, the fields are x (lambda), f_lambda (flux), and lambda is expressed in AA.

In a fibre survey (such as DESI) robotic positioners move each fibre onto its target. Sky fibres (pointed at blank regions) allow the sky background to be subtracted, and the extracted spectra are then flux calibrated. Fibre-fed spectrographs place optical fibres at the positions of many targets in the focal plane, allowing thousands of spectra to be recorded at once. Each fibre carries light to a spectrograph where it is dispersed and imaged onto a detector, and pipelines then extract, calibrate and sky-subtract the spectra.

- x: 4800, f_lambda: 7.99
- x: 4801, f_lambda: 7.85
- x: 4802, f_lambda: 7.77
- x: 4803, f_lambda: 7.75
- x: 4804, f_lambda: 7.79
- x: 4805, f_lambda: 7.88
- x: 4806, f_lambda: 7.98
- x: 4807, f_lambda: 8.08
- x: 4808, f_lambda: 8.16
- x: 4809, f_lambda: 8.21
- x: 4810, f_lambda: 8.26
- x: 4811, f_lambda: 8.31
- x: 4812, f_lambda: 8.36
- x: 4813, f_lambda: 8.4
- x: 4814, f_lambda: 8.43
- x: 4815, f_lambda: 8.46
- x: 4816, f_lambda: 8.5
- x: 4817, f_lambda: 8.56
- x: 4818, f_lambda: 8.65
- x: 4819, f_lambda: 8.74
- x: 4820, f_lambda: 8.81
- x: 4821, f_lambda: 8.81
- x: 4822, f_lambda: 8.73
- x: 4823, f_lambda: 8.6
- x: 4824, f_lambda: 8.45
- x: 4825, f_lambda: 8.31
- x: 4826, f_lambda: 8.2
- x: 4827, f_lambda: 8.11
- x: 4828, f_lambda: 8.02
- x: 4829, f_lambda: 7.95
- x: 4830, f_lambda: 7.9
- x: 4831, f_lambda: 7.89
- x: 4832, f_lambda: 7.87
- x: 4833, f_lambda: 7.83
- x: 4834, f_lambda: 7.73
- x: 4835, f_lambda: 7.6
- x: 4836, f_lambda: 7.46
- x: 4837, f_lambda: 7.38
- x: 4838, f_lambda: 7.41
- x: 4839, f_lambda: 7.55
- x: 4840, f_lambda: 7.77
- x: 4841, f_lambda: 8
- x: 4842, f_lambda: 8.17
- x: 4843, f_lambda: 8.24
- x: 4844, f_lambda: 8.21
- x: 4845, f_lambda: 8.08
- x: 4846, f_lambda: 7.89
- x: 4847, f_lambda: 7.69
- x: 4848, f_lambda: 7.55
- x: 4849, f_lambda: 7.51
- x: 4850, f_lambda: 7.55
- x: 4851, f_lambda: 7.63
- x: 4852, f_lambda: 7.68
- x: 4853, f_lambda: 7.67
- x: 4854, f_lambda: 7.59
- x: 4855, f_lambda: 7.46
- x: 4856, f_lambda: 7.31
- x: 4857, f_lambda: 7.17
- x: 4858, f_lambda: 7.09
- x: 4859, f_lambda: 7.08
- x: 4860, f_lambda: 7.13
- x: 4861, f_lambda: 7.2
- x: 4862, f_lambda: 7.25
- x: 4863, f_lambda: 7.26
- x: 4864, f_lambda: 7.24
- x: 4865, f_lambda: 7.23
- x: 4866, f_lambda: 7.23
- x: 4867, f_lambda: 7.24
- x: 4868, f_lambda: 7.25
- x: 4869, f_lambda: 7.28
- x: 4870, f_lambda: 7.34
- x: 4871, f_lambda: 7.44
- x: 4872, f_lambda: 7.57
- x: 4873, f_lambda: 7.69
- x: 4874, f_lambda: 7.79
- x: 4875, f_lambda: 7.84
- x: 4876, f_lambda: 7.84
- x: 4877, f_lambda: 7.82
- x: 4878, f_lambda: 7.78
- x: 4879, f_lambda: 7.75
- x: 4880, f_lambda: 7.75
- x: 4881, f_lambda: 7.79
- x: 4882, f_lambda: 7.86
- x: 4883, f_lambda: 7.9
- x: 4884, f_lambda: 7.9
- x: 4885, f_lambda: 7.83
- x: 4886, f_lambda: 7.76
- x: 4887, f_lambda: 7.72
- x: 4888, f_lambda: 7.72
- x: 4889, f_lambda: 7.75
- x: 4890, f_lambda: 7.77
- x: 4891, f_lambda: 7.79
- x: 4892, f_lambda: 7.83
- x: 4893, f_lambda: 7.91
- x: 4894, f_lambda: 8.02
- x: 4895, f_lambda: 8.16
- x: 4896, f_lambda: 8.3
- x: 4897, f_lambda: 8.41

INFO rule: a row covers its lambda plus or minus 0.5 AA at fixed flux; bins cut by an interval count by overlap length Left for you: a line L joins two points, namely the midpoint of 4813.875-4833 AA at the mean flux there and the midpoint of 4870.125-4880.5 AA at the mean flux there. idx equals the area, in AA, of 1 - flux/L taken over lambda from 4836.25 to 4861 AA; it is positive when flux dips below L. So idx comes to 1.3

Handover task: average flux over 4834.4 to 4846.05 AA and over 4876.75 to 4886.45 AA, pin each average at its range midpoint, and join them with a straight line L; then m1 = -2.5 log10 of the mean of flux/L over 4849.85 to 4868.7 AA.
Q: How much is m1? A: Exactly 0.07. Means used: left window 7.81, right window 7.81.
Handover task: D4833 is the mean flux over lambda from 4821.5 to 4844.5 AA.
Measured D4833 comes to 7.97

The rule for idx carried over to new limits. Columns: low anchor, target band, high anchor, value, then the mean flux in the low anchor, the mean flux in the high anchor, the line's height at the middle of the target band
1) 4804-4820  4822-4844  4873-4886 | 0.6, 8.33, 7.81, 8.17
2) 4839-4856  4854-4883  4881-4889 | 1.2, 7.77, 7.81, 7.79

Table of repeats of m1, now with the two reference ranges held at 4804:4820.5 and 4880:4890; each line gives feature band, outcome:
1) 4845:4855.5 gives 0.06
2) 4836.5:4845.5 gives 0.04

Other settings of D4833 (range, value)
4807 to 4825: 8.48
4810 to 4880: 7.82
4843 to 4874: 7.47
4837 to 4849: 7.83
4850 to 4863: 7.36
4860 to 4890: 7.58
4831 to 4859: 7.66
